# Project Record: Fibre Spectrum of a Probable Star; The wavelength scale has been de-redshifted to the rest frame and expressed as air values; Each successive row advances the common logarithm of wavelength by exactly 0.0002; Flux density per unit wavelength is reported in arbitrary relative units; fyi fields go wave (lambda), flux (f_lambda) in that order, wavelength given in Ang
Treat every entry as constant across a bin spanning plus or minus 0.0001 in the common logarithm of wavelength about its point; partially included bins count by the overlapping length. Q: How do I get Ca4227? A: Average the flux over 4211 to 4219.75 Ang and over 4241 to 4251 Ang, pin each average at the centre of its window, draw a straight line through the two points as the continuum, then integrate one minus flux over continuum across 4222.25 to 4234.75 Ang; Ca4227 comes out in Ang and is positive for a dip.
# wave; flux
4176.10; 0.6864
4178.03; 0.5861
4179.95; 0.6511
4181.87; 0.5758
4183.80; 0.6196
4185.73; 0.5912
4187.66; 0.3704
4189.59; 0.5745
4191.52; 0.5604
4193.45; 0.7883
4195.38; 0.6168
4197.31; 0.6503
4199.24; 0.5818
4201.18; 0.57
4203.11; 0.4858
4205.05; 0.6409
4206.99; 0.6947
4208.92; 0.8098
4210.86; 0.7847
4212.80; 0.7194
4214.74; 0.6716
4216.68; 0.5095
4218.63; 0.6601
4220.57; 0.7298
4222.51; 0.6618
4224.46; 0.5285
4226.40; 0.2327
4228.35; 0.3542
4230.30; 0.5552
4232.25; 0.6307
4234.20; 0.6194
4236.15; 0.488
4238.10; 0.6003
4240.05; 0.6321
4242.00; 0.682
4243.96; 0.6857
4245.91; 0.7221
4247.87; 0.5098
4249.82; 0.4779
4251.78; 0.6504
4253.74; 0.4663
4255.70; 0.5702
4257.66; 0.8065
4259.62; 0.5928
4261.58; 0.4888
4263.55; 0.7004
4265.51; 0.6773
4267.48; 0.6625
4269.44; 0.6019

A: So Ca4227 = 2.7 Ang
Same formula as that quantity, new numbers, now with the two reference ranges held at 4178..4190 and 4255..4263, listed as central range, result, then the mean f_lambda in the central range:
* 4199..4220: -2.4 Ang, 0.652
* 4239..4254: 0.0 Ang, 0.61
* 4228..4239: 0.9 Ang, 0.551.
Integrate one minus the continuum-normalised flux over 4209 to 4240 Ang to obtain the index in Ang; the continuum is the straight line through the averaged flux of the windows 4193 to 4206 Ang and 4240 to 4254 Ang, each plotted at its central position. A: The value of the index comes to 0.99 Ang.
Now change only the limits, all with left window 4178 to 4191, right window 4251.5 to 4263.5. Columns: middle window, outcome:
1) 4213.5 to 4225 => -1.00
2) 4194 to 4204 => -0.32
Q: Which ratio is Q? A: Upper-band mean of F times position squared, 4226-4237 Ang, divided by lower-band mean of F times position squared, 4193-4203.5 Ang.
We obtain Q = 0.8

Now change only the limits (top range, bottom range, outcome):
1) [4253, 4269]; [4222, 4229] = 1.46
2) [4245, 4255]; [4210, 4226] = 0.89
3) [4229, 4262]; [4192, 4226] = 0.94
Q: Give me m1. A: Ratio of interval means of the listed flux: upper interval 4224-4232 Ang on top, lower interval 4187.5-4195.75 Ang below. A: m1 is 0.72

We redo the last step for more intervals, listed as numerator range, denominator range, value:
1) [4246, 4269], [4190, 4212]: 0.93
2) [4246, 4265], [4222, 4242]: 1.11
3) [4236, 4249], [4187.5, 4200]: 1.03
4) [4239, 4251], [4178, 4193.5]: 1.07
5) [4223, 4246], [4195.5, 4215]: 0.85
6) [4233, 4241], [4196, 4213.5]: 0.89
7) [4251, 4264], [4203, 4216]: 0.87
